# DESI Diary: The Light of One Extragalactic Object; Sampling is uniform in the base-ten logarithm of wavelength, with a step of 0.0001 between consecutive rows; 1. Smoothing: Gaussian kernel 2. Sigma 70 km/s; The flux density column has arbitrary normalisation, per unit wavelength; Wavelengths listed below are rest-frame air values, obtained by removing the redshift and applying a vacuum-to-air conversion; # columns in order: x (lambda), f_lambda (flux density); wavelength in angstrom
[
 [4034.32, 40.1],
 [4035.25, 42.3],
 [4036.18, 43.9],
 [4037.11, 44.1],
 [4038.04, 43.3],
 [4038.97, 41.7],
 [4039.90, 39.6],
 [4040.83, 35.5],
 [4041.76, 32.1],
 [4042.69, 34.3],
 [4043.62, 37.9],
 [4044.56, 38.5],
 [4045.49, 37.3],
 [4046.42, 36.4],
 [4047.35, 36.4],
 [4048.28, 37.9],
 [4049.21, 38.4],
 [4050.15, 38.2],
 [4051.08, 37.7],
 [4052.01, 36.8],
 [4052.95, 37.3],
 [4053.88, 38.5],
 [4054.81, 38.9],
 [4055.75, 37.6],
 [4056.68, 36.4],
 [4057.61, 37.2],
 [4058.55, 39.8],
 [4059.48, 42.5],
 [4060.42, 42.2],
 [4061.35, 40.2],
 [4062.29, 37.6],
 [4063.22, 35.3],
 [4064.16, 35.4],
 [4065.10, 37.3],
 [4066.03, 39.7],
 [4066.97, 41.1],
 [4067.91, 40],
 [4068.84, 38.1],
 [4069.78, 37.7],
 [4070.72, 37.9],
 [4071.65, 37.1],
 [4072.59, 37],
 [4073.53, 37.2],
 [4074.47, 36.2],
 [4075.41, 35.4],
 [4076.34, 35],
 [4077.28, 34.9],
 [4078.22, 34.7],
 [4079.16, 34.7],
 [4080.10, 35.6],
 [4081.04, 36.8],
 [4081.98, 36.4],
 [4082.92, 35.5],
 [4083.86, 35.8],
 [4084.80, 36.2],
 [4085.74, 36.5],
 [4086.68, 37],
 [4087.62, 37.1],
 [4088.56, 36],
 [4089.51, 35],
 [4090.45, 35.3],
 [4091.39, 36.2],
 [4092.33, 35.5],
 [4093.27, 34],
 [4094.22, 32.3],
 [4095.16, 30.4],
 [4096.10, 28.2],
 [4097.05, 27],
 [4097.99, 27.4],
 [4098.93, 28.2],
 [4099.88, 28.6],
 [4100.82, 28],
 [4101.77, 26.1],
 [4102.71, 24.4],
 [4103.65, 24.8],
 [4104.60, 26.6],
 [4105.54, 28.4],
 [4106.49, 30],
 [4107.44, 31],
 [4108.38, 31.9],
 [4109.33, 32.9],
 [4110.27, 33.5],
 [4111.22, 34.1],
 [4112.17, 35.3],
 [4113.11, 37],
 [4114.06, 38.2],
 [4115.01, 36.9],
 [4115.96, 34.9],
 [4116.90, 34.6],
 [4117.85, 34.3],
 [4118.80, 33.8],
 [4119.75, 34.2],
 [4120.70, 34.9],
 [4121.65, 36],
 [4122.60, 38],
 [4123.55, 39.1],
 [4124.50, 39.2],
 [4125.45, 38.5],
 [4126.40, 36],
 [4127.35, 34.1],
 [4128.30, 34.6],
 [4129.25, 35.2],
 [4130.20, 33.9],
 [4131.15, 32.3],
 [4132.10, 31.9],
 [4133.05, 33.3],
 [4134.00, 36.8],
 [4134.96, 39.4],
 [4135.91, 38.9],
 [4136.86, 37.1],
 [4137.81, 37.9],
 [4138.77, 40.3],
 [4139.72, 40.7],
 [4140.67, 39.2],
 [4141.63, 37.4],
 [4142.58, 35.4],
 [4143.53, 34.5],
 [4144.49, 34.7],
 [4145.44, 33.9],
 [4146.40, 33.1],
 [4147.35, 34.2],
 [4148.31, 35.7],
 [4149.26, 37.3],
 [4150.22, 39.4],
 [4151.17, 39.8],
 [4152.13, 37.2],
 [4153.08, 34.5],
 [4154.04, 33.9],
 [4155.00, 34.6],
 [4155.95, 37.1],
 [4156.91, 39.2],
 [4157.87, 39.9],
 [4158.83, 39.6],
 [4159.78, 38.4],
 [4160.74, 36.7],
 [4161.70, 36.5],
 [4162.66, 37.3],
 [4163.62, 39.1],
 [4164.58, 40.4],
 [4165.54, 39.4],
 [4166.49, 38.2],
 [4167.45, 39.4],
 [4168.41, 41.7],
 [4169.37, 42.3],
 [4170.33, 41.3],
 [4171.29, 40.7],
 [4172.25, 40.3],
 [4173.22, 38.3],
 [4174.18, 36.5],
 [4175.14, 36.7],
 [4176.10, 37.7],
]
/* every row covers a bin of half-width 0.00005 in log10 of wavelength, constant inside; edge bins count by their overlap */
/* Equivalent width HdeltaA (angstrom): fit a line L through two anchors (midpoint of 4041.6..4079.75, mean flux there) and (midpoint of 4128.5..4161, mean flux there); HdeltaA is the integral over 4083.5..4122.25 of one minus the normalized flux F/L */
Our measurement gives 4.6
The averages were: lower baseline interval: 37.5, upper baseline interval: 36.6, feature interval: 32.7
